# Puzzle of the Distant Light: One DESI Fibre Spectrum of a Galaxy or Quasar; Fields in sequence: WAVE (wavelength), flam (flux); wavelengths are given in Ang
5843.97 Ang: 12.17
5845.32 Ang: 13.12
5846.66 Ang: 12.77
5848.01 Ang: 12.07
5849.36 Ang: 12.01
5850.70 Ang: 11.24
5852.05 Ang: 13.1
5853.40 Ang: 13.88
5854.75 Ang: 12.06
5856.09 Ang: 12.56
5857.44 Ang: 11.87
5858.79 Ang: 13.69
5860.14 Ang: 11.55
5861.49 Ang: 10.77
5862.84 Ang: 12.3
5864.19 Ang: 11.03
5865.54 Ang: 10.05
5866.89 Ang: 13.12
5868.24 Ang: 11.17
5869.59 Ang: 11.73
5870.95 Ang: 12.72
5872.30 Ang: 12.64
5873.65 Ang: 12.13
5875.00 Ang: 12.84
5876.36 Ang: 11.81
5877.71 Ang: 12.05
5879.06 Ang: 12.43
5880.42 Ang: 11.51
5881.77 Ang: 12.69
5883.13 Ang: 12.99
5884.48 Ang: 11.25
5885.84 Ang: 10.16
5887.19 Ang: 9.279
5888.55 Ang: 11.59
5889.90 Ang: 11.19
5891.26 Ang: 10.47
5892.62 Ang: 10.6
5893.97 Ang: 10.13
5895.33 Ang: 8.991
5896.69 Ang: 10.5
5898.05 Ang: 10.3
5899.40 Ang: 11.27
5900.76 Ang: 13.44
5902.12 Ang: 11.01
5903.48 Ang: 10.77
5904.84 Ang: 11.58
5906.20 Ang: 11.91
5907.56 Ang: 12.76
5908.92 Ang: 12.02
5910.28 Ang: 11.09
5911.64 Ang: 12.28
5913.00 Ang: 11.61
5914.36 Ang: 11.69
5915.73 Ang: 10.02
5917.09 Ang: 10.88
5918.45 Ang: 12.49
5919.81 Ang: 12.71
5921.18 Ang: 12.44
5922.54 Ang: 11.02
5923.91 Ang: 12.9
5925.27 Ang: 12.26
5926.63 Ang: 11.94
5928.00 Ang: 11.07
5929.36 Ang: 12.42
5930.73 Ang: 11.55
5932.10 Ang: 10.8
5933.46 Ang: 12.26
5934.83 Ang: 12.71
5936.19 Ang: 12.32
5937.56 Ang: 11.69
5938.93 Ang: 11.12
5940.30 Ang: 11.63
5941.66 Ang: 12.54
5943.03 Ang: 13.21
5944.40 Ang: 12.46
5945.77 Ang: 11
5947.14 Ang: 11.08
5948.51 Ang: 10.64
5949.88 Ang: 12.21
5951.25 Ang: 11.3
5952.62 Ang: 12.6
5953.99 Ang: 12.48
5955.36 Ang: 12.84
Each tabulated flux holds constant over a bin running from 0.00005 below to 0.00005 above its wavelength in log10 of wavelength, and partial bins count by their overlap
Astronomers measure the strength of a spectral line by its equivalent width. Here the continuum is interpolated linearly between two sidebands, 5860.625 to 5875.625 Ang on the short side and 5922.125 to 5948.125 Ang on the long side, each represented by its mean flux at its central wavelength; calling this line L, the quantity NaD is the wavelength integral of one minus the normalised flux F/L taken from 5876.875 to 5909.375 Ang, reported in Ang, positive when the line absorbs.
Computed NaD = 1.60 Ang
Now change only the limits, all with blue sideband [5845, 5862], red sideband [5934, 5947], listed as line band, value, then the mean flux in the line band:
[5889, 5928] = 2.3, 11.4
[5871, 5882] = 0.0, 12.3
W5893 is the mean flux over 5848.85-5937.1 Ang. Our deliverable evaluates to 11.7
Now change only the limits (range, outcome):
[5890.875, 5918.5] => 11.2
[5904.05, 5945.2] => 11.9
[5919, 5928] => 12.1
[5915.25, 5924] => 11.7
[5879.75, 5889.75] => 11.4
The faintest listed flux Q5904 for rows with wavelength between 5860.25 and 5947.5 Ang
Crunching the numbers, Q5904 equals 8.991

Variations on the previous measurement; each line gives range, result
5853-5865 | 10.77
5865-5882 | 10.05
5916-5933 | 10.8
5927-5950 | 10.64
